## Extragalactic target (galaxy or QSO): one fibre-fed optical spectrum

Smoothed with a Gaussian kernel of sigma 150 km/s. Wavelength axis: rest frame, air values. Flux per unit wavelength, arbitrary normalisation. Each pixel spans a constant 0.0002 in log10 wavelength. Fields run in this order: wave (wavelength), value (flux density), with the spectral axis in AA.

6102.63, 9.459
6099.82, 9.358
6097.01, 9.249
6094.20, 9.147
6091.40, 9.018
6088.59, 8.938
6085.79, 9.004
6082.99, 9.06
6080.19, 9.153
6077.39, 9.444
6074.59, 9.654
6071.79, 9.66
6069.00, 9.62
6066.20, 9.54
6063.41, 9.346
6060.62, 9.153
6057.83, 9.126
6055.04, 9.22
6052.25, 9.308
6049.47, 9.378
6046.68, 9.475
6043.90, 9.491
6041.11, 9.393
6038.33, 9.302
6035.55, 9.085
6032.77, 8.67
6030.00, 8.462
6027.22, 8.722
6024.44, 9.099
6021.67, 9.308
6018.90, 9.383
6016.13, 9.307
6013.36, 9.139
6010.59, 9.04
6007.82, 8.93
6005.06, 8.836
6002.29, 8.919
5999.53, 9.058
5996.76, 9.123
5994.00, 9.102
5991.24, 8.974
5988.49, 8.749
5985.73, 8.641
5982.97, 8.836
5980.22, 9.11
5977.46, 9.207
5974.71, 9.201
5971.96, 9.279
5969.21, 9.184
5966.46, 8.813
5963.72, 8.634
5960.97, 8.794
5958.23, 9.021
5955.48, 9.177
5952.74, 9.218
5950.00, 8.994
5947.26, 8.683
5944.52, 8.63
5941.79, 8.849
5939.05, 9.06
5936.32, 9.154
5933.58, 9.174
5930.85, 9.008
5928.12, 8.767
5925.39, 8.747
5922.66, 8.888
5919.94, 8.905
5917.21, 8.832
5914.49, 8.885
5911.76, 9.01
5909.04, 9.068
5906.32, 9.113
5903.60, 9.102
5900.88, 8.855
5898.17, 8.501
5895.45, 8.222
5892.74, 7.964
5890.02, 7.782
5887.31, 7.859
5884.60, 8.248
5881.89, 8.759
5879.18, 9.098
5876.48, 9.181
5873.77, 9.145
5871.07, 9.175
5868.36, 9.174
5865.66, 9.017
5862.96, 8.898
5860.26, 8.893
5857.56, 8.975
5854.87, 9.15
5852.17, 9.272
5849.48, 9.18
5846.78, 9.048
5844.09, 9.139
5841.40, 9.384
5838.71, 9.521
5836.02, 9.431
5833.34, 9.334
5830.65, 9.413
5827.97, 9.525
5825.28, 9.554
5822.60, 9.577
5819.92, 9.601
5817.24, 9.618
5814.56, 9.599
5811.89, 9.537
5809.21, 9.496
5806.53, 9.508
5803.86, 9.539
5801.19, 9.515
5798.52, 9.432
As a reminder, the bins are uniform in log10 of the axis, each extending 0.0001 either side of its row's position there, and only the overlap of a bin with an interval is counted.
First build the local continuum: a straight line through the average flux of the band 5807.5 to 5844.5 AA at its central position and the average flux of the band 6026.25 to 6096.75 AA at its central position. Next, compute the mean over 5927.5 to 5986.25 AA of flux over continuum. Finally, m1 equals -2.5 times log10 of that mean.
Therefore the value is 0.042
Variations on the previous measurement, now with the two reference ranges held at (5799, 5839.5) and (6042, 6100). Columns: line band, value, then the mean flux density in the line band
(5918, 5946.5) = 0.06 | 8.91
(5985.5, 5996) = 0.05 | 8.91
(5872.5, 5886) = 0.07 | 8.88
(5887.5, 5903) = 0.14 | 8.28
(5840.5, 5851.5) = 0.04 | 9.19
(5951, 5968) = 0.05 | 8.95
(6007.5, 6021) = 0.02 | 9.19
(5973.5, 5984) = 0.03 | 9.1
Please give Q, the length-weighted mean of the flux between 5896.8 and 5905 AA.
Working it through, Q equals 8.82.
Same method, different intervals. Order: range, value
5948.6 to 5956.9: 9.12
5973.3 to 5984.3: 9.09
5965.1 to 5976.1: 9.12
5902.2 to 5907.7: 9.1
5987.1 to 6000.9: 9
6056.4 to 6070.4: 9.36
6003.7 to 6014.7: 8.99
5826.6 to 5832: 9.46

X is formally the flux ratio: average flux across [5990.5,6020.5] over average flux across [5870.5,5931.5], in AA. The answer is 1.0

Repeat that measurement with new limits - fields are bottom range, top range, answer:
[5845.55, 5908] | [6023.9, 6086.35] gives 1.05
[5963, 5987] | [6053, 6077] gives 1.05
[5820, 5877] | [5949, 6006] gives 0.97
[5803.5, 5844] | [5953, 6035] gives 0.95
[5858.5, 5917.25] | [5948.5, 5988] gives 1.03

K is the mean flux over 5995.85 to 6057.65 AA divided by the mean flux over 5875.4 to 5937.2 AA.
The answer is 1.04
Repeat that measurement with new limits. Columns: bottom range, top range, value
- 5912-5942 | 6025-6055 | 1.02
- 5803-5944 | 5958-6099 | 1.01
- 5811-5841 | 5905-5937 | 0.94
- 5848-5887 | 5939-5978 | 1.00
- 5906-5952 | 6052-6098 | 1.04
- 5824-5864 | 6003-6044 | 0.98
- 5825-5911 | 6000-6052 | 1.02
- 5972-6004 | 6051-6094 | 1.03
